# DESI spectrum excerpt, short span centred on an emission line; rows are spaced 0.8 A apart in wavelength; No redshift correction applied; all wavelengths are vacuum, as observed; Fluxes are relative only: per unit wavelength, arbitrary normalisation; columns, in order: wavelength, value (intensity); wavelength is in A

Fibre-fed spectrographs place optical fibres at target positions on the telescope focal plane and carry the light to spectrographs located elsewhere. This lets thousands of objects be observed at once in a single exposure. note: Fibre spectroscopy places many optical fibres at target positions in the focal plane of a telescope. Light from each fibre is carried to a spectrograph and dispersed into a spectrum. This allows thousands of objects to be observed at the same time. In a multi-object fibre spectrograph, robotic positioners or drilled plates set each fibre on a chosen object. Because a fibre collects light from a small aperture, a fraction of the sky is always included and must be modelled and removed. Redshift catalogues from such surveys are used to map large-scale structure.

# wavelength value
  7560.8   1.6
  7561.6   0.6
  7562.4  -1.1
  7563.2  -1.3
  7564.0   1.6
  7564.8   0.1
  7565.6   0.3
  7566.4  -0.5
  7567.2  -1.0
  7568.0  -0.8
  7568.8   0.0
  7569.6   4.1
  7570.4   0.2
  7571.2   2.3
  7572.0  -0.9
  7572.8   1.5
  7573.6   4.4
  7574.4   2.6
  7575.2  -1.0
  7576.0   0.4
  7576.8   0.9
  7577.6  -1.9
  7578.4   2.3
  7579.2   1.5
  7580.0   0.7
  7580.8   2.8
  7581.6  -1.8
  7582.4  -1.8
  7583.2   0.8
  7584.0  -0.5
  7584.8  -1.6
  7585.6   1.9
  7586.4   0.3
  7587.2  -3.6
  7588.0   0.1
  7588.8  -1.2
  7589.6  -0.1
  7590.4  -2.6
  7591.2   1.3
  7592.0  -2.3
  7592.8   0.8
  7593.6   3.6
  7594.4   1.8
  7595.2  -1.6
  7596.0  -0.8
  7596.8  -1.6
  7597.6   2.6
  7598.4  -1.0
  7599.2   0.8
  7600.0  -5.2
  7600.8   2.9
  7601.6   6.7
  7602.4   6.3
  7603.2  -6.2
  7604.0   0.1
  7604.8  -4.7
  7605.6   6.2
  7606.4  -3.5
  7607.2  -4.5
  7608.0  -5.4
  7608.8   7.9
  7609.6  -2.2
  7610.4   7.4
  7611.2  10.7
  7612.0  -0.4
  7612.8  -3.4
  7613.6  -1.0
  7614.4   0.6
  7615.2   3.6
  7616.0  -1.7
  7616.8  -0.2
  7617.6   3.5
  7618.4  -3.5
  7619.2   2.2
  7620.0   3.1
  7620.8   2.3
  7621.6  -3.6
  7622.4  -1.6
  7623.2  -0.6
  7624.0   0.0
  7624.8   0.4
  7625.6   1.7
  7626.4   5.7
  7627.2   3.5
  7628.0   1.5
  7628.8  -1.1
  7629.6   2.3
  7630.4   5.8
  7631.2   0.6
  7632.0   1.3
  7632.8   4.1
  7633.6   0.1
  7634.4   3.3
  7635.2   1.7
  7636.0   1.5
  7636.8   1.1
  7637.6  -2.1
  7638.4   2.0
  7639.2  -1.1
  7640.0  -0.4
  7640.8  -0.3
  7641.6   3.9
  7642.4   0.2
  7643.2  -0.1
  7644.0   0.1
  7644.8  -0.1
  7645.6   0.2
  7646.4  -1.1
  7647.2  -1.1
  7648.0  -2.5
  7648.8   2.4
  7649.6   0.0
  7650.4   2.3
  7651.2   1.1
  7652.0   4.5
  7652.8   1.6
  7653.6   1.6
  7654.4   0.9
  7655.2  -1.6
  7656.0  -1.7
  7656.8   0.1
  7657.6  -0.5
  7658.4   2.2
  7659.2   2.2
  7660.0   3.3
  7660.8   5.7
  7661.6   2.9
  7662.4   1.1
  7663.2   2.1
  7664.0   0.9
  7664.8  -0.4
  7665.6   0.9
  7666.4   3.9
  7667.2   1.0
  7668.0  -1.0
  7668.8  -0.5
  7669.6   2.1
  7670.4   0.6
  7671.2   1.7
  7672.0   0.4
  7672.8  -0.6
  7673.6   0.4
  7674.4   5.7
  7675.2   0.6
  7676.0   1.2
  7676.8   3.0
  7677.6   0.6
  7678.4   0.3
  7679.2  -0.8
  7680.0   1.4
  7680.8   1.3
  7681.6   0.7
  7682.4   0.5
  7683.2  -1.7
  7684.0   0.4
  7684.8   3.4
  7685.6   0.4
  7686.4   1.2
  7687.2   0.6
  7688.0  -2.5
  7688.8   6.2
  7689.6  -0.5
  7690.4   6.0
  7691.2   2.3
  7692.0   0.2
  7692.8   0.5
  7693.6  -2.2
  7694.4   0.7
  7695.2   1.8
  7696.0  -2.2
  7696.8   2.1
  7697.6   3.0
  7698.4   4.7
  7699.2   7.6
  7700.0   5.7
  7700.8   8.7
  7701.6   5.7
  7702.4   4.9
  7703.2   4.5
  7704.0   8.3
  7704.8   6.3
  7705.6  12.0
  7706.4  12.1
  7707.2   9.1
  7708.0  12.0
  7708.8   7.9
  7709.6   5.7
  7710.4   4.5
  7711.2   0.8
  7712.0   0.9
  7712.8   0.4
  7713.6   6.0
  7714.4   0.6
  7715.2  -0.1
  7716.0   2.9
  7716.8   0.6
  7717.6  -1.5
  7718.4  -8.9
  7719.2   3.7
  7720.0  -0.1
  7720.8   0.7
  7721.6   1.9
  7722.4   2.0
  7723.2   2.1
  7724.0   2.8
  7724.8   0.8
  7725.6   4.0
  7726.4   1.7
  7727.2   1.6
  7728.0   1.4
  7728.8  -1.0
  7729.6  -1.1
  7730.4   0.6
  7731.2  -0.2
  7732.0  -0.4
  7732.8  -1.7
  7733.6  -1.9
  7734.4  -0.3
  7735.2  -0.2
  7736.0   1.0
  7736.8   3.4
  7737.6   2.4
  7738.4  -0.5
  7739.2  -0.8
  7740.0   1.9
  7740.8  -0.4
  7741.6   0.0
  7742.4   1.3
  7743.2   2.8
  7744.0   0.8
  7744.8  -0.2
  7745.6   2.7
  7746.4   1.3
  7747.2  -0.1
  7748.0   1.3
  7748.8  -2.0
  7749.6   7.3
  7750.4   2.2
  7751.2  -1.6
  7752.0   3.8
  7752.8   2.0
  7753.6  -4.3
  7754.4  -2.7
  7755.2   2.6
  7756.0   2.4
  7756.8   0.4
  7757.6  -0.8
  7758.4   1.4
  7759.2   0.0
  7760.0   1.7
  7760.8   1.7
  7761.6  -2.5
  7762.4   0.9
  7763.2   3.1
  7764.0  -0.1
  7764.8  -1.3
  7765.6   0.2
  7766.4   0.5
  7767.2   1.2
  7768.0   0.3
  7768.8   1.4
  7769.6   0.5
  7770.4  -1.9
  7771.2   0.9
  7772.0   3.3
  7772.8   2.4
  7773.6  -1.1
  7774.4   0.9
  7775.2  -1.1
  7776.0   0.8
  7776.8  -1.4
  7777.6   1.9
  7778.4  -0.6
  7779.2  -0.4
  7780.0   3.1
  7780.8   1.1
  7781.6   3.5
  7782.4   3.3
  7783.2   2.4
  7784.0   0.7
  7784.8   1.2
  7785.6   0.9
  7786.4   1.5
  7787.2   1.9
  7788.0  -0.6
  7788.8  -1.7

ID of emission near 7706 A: [O II] 3727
